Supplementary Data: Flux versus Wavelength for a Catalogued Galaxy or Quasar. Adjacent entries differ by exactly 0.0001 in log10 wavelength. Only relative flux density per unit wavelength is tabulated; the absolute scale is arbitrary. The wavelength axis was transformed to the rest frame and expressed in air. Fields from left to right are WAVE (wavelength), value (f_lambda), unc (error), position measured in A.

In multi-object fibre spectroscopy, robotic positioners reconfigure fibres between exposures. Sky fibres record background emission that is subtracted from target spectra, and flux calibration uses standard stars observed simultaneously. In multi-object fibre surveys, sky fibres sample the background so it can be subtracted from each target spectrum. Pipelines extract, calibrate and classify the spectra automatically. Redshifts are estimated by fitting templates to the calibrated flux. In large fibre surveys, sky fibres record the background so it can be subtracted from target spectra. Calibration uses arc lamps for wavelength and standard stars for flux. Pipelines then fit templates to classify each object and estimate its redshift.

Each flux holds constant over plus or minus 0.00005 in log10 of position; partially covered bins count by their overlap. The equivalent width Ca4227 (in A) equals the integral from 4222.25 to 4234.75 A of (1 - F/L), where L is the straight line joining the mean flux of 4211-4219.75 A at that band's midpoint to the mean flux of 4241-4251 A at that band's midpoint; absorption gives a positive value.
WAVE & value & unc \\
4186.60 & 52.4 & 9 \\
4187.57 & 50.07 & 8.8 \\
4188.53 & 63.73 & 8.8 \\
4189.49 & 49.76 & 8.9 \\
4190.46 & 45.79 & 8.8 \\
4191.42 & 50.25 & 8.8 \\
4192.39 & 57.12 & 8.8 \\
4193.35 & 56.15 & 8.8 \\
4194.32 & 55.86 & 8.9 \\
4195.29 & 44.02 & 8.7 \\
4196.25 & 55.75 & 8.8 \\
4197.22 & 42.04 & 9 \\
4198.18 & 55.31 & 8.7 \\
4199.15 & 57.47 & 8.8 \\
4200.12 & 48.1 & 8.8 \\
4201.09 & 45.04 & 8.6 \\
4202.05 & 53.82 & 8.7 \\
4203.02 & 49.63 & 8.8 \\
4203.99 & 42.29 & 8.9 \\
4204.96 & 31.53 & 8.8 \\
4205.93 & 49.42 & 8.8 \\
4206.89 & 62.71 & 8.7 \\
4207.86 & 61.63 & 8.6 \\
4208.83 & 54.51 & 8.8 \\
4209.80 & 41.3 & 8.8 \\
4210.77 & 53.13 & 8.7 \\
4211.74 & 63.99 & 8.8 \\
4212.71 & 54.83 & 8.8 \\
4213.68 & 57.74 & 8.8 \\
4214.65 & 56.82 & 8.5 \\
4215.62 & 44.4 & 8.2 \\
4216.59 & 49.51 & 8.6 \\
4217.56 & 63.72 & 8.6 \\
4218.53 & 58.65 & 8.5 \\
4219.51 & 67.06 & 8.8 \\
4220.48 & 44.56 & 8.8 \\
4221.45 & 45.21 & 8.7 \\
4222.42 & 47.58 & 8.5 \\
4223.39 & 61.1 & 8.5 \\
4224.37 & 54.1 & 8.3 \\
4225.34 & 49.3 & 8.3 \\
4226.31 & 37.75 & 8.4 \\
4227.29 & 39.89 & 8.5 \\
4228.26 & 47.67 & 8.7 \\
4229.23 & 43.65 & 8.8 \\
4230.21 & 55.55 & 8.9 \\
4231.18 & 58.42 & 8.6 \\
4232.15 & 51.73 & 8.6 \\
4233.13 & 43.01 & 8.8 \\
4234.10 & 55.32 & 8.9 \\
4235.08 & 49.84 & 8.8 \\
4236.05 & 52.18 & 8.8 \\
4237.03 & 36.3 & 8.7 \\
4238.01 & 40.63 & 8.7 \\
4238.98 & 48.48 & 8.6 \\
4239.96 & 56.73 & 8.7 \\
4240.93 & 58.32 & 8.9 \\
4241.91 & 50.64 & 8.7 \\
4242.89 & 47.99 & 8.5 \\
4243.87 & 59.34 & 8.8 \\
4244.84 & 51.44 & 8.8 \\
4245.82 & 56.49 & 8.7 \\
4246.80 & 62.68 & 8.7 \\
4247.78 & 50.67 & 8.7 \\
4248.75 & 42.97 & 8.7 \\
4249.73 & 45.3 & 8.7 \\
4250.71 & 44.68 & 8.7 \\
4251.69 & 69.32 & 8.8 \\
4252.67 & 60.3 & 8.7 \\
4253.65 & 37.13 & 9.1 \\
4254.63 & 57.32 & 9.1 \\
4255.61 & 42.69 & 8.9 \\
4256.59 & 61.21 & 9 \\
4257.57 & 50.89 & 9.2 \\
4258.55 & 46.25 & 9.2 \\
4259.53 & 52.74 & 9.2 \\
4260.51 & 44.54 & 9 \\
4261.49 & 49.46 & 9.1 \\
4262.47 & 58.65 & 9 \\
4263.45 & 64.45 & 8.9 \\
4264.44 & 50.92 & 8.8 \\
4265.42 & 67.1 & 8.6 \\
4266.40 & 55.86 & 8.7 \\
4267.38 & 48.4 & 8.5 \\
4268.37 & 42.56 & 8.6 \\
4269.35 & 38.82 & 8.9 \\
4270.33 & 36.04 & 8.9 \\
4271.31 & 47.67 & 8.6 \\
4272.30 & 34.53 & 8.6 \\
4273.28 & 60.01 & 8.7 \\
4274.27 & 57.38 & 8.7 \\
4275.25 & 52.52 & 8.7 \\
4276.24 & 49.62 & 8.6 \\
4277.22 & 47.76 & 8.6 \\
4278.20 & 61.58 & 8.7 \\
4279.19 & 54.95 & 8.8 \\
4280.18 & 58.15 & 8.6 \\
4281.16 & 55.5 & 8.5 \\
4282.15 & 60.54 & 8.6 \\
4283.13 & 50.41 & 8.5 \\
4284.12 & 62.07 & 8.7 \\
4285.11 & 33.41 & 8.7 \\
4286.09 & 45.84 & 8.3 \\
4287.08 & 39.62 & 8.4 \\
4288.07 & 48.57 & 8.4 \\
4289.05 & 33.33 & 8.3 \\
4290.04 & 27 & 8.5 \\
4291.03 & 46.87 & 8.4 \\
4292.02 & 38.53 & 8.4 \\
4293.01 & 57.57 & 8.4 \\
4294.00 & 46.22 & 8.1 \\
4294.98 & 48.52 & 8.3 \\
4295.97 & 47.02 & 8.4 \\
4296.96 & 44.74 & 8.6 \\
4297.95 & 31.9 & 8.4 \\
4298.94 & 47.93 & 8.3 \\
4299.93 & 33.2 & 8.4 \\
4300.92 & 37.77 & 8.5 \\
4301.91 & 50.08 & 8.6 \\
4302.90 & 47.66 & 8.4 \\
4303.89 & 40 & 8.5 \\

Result 1.1 A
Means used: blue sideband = 57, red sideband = 51.6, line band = 49.7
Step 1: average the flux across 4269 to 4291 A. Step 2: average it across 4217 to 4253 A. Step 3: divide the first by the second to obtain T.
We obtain 0.9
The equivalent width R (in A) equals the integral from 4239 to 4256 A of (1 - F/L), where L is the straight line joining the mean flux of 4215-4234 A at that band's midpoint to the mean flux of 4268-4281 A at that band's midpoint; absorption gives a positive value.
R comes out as -0.8 A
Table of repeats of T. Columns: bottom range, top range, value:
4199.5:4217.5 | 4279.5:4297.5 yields 0.91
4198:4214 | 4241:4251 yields 1.00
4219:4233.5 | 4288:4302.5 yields 0.85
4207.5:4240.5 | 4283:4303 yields 0.85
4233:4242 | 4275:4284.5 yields 1.12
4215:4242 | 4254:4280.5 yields 1.02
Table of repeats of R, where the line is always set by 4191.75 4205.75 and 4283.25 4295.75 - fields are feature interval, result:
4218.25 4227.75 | -0.4 A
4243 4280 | -4.7 A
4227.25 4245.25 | -1.0 A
